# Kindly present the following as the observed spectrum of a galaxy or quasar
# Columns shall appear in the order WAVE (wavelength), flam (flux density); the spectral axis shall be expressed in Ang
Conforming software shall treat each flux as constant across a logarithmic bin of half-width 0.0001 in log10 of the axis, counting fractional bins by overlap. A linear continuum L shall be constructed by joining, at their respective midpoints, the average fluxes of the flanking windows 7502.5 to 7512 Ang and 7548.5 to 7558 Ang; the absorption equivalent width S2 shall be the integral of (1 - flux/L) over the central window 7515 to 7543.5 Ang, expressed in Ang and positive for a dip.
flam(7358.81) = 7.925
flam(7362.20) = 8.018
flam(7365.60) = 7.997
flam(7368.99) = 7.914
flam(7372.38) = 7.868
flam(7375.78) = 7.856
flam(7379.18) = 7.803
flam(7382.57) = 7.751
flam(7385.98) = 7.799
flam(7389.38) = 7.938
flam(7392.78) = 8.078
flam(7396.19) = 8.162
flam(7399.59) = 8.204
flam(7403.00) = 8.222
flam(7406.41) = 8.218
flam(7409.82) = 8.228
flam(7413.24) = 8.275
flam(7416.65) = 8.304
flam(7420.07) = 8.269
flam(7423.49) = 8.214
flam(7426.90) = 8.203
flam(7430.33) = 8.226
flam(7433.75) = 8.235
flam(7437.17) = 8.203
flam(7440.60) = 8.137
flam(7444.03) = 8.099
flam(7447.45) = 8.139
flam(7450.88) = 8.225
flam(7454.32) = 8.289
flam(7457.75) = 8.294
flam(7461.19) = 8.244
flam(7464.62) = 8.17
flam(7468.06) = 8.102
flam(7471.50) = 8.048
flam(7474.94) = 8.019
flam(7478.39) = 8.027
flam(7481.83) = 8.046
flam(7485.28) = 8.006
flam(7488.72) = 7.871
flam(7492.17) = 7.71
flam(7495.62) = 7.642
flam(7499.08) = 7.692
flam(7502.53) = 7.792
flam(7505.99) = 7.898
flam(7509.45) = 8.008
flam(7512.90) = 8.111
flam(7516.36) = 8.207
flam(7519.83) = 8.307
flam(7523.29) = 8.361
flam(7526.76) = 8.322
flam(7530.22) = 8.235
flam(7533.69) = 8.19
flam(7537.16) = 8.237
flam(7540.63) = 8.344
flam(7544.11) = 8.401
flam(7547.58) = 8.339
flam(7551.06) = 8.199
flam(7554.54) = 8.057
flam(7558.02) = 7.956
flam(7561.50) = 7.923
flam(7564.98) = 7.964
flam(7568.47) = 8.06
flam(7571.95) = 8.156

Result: -0.9 Ang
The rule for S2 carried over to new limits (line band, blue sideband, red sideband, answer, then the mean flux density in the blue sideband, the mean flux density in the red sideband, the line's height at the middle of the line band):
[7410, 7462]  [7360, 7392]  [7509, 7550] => -1.2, 7.89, 8.26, 8.03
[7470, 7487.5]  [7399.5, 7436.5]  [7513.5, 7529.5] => 0.5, 8.24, 8.28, 8.26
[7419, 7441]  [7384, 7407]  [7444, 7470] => -0.2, 8.08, 8.2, 8.15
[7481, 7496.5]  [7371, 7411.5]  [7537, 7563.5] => 0.5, 8.01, 8.18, 8.11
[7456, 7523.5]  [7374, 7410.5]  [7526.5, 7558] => 1.2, 8.02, 8.24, 8.16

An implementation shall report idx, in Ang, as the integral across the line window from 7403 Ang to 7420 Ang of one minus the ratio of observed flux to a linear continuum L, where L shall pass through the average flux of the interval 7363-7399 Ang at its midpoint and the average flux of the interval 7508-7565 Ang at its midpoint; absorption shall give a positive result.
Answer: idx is -0.6 Ang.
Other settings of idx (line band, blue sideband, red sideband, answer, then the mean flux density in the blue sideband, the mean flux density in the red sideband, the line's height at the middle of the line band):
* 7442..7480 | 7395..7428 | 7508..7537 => 0.4 Ang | 8.23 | 8.22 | 8.23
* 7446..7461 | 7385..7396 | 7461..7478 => -0.3 Ang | 7.98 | 8.1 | 8.07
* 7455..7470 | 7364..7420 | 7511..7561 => -0.1 Ang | 8.05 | 8.23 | 8.13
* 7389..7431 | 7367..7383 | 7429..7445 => -0.9 Ang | 7.85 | 8.18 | 8.04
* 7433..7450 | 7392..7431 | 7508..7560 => 0.1 Ang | 8.22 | 8.22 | 8.22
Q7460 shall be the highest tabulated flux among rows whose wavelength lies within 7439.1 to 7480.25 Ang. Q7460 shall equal 8.294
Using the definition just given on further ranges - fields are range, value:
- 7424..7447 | 8.235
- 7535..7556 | 8.401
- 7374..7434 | 8.304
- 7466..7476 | 8.102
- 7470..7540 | 8.361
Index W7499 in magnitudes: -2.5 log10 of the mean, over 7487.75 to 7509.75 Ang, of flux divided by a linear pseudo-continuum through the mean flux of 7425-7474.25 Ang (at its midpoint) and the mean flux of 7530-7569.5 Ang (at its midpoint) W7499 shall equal 0.05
